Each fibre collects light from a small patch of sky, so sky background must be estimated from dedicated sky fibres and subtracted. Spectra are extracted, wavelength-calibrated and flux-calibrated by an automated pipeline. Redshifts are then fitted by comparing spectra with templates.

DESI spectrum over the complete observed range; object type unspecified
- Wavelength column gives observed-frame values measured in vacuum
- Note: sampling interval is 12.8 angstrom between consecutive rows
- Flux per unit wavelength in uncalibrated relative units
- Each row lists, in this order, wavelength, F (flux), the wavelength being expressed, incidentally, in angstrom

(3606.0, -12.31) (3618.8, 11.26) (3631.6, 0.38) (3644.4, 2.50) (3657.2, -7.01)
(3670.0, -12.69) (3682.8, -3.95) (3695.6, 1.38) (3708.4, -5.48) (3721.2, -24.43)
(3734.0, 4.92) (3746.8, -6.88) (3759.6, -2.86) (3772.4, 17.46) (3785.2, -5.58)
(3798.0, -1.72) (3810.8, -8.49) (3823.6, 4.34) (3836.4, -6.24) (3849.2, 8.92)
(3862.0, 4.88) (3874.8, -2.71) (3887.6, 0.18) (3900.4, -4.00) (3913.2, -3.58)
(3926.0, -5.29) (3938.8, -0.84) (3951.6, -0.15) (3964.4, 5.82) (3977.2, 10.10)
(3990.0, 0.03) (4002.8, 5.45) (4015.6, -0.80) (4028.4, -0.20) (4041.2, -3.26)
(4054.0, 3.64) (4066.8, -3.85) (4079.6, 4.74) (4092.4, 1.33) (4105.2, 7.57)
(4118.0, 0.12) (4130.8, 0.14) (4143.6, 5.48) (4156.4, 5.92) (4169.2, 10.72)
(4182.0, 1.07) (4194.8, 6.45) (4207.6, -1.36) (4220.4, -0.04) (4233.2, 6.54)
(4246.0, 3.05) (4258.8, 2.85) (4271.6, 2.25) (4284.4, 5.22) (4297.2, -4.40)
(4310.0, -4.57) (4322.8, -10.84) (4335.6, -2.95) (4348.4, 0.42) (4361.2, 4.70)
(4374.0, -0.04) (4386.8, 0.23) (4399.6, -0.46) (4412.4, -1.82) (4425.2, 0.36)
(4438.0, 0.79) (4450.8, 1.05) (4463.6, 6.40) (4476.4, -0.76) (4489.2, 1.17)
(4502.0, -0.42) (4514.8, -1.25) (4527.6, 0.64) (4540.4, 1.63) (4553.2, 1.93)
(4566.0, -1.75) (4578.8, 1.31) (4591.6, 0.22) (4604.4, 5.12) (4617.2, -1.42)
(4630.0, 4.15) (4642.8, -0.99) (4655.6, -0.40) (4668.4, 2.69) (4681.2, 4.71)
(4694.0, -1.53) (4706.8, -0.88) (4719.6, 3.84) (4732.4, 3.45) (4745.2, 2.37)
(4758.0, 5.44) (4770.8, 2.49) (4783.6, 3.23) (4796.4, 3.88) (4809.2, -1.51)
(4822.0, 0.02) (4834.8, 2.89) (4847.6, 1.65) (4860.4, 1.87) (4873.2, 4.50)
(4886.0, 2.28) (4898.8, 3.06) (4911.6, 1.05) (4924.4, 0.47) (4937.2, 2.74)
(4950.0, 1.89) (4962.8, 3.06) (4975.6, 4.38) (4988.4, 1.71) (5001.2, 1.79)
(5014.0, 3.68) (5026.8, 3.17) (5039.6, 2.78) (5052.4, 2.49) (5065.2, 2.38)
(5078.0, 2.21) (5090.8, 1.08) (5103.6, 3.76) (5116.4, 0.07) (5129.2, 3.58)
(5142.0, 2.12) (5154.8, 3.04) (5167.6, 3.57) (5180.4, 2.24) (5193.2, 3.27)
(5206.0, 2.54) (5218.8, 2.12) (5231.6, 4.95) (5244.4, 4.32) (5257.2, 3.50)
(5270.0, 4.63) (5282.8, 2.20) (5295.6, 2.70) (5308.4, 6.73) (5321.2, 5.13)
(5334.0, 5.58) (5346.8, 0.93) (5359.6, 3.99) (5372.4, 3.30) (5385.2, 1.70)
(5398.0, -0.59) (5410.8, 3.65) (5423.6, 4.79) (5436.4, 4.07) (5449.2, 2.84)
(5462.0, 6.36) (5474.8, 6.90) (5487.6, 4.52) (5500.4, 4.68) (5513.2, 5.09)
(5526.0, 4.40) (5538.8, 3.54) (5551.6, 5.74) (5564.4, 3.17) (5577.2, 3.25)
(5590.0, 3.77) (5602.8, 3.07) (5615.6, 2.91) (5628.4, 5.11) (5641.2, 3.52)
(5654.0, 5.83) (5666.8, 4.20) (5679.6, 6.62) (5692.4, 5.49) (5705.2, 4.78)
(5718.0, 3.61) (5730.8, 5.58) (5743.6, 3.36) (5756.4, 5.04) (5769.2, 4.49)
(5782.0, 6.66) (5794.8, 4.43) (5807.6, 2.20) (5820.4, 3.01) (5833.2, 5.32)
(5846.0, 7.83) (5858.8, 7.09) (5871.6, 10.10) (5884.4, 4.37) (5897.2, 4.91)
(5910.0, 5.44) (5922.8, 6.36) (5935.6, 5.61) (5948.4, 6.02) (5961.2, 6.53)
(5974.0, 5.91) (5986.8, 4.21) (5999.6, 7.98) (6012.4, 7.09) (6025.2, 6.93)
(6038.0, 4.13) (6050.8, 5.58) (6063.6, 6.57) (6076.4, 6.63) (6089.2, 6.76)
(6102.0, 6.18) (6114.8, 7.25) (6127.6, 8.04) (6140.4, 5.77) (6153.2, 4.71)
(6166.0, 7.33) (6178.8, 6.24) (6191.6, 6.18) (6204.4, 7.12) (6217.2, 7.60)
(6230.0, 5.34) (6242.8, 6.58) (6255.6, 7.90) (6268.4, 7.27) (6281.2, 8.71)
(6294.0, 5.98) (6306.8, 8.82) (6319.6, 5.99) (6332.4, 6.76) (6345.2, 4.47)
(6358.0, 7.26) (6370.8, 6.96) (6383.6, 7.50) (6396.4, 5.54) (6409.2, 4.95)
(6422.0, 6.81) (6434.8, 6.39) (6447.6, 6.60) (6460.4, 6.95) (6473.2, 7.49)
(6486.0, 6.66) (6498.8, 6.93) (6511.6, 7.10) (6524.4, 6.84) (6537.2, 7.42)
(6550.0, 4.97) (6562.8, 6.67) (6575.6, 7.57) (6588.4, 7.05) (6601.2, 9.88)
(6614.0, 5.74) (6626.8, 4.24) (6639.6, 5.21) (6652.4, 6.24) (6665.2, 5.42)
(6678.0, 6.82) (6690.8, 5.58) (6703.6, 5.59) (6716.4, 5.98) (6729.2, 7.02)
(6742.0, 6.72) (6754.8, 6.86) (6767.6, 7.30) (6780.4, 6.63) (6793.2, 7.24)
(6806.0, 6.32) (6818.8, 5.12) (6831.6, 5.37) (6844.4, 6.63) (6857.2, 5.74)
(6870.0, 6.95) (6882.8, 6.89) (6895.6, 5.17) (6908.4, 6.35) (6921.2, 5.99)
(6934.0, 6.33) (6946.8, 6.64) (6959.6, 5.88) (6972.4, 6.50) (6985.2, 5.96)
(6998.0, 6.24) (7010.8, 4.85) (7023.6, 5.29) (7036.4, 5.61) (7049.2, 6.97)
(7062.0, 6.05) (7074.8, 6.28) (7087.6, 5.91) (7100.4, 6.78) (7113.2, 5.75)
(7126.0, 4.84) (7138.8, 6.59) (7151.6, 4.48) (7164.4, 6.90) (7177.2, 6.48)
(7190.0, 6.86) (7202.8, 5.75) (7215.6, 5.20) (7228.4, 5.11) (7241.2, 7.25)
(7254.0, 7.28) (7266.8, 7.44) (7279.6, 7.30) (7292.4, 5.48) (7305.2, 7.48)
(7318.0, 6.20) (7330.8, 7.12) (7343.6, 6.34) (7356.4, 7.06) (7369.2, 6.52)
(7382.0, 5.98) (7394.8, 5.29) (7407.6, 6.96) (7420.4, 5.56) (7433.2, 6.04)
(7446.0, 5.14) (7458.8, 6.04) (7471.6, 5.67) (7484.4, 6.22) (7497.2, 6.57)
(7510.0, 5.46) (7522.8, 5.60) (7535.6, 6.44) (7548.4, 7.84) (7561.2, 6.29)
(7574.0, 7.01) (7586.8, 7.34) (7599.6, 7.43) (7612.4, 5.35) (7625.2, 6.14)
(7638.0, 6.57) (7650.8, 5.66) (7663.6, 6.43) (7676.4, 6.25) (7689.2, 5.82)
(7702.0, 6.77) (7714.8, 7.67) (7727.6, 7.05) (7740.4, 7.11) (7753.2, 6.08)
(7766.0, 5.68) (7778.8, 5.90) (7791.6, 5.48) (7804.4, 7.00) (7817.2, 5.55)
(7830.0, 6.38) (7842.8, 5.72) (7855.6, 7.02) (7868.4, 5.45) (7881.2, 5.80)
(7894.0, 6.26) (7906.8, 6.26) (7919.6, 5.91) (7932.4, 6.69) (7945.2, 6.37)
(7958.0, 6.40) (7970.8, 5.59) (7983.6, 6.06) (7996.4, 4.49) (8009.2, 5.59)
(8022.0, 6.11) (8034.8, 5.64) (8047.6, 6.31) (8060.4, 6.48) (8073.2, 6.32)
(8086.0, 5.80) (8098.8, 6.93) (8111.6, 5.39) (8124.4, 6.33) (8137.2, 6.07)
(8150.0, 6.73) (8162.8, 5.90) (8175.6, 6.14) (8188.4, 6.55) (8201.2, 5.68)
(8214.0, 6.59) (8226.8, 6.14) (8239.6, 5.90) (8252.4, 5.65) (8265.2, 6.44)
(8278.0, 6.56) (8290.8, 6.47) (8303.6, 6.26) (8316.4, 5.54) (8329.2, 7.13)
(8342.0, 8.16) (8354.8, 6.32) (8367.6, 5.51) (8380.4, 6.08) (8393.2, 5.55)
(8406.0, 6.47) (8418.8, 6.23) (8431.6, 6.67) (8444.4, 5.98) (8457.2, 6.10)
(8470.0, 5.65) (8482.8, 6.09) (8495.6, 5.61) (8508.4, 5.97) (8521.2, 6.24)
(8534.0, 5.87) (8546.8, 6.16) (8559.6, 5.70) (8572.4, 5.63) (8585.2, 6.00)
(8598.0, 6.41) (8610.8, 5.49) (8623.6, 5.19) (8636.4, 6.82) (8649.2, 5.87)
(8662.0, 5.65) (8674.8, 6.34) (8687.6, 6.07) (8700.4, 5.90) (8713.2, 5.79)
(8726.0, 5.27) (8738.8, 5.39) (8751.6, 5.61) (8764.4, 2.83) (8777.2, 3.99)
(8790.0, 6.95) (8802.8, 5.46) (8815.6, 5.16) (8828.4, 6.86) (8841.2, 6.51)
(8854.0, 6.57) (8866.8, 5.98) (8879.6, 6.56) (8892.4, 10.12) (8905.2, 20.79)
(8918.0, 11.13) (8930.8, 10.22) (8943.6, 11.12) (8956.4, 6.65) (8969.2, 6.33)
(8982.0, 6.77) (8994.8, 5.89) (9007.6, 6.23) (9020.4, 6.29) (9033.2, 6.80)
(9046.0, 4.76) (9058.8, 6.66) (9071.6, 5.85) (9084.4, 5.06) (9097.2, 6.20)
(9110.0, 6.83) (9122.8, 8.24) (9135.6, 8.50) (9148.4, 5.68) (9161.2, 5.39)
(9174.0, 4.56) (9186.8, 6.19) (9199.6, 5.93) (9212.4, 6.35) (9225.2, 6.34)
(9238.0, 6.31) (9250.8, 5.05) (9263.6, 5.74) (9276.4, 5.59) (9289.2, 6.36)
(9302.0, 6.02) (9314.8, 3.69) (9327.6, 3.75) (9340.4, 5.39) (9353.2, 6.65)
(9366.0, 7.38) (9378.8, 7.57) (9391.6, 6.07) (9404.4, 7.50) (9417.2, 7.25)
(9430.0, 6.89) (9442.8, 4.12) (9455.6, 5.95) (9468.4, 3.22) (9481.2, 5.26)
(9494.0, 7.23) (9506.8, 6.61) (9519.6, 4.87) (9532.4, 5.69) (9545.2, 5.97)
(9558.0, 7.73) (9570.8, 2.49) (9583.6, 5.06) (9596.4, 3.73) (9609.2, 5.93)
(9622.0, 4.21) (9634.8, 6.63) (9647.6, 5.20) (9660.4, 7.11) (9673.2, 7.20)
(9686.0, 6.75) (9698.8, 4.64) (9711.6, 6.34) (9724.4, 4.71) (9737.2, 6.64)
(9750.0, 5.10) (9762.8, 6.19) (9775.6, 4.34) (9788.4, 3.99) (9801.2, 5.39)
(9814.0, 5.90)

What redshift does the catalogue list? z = 0.357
